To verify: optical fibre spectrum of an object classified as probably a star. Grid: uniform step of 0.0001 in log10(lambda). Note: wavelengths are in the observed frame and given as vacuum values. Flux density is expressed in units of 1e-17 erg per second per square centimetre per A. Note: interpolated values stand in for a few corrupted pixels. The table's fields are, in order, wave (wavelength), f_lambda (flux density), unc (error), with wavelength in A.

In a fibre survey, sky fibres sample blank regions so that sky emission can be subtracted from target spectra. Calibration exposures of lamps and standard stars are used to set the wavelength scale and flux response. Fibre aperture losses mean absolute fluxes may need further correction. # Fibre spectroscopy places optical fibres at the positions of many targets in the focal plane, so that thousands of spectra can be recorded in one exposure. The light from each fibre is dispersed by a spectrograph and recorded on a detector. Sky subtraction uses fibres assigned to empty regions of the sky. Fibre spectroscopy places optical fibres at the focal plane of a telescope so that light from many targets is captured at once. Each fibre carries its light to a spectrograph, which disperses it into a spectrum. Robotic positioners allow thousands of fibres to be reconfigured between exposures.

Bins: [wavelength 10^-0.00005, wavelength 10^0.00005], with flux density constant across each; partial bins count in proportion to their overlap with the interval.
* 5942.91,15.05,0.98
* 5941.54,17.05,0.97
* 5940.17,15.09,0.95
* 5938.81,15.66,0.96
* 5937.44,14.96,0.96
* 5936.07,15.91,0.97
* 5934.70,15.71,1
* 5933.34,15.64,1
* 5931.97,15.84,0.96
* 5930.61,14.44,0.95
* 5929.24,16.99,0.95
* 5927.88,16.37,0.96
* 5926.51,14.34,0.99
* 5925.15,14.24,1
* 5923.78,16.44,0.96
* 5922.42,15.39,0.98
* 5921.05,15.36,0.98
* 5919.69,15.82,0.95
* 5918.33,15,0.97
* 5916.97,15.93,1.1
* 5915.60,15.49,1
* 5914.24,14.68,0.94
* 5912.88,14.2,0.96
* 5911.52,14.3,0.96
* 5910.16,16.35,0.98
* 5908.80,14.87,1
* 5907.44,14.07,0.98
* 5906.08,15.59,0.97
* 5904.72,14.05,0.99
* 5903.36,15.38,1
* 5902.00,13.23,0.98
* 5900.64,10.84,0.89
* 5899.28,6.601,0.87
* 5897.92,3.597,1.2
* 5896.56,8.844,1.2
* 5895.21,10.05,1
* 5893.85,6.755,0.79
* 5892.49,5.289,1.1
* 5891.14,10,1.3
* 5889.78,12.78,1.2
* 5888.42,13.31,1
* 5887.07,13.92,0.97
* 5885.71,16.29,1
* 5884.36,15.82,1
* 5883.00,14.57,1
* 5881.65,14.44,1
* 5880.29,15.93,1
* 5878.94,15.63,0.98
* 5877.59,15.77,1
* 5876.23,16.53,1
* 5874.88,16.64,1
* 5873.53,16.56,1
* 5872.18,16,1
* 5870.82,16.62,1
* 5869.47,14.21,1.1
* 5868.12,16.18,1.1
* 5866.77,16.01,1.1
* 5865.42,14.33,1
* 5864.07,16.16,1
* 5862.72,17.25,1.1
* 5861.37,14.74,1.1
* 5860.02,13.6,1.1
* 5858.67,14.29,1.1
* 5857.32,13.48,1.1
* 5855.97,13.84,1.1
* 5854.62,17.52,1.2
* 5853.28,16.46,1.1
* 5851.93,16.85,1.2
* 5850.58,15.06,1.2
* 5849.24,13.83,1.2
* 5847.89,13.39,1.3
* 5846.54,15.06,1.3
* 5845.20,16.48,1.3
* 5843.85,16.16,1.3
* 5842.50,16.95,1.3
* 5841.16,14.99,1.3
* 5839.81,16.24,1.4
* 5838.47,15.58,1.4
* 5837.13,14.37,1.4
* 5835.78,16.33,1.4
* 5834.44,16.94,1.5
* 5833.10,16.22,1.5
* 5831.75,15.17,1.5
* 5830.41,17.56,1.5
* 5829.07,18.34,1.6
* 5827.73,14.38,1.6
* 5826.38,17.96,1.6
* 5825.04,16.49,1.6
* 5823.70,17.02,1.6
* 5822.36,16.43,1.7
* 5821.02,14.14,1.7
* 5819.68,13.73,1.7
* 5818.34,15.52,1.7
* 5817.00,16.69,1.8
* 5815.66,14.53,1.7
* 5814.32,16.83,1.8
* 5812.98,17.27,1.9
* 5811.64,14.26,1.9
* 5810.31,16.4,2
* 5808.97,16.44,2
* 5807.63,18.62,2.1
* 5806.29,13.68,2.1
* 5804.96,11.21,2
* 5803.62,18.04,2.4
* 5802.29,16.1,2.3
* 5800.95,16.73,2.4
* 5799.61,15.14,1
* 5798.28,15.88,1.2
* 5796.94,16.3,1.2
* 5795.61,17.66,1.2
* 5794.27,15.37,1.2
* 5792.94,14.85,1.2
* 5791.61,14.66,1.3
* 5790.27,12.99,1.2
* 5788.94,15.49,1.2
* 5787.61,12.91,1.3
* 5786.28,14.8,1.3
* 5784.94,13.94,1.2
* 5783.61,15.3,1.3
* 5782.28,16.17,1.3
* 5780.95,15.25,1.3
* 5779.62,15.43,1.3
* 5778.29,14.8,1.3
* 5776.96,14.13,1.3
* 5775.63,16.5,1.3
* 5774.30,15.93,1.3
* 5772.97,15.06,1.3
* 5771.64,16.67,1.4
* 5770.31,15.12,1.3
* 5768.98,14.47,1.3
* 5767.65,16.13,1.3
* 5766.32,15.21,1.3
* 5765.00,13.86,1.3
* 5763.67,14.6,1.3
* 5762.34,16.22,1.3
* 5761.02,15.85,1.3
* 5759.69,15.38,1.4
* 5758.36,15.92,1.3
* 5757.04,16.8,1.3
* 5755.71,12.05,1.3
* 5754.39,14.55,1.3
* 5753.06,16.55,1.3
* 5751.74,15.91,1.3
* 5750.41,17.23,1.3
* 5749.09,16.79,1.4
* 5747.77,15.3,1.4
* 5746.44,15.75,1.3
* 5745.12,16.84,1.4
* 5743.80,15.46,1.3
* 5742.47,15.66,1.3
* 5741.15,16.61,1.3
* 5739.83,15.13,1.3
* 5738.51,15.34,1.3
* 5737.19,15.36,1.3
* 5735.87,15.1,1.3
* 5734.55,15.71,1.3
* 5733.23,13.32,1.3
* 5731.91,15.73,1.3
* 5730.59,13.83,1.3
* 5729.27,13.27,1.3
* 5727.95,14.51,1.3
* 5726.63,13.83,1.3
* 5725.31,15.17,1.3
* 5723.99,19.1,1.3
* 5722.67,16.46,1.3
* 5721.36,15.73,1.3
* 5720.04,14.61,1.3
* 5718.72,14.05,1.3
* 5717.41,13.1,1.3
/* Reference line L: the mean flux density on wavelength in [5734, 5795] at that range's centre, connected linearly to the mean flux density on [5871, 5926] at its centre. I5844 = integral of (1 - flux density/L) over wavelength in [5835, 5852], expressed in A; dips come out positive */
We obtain -1.3 A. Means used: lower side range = 15.3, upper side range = 13.7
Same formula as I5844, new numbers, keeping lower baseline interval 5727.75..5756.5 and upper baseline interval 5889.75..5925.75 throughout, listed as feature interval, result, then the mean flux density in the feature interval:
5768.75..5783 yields -0.64 A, 15.4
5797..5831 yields -4.26 A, 16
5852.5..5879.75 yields -4.45 A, 15.6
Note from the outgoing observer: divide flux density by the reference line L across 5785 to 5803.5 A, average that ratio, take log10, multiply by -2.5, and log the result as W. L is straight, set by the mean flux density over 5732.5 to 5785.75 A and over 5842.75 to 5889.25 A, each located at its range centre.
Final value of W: 0.01 mag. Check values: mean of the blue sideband 15.4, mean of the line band 15.3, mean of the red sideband 15.4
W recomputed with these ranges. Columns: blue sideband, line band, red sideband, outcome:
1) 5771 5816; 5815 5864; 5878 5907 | -0.13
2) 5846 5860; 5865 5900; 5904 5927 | 0.14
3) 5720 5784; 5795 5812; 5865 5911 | -0.09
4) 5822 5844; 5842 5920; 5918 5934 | 0.12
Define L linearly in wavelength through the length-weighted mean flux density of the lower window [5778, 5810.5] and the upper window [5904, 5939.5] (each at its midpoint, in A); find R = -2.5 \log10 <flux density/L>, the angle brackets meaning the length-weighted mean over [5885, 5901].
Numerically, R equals 0.48 mag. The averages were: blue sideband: 15.4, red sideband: 15.3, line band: 9.85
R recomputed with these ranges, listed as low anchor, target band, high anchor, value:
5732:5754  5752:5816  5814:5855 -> 0.03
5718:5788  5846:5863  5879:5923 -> -0.09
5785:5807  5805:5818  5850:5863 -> -0.05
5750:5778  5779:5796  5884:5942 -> 0.01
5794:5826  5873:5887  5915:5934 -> 0.00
